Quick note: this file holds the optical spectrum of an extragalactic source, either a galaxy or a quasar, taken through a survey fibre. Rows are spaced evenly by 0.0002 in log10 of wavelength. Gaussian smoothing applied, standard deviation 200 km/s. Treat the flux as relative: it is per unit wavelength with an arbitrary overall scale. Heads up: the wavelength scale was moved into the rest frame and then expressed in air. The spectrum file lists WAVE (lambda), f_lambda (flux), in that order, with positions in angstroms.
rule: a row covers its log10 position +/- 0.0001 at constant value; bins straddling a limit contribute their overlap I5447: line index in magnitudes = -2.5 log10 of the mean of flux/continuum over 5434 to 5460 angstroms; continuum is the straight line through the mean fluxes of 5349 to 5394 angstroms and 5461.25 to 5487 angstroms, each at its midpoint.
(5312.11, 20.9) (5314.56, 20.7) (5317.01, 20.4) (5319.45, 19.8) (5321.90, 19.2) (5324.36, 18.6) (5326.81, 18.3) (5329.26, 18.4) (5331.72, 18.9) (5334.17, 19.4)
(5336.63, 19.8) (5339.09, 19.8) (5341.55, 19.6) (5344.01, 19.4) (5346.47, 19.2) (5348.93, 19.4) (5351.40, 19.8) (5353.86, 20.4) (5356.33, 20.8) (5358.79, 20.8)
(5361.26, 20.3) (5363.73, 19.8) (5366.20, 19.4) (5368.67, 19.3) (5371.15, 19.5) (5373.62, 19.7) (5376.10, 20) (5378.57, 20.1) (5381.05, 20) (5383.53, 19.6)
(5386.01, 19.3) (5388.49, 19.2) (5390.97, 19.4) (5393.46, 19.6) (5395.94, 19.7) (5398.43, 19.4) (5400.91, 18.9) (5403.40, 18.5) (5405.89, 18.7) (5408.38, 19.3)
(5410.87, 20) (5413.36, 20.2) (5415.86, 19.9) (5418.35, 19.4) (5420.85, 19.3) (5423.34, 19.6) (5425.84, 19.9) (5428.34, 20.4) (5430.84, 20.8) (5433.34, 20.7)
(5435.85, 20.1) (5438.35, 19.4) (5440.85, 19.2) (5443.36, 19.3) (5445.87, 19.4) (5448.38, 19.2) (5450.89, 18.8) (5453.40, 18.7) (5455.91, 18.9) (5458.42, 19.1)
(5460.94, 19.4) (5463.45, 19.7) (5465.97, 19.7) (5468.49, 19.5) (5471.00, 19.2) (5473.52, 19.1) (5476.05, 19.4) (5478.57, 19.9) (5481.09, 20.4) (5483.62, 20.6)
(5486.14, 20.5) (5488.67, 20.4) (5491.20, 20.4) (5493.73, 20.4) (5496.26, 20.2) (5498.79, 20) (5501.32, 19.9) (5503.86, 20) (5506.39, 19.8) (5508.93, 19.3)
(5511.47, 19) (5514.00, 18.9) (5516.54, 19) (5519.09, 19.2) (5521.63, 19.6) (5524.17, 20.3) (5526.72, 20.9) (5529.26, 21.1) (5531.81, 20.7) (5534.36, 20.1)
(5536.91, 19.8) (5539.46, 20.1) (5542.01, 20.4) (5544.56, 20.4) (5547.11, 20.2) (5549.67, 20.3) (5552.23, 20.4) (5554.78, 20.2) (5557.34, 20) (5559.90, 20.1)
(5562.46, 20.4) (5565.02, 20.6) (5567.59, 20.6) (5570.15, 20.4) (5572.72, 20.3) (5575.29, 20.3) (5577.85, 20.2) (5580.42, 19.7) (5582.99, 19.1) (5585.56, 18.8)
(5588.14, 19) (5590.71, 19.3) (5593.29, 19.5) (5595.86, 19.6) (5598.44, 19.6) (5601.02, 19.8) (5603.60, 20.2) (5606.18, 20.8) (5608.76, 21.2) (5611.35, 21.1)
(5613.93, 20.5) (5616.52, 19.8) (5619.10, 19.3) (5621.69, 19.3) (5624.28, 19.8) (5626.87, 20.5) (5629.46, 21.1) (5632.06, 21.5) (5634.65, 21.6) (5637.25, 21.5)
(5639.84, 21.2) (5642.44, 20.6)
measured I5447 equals 0.03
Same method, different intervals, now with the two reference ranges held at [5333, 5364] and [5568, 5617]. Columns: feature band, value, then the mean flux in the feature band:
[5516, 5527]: 0.01 mag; 19.7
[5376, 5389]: 0.01 mag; 19.7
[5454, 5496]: 0.01 mag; 19.8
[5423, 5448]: 0.00 mag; 19.9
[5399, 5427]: 0.03 mag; 19.4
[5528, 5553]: -0.02 mag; 20.3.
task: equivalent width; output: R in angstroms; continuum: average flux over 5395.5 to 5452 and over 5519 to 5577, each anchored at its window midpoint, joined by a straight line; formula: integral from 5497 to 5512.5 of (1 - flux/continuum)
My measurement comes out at 0.3 angstroms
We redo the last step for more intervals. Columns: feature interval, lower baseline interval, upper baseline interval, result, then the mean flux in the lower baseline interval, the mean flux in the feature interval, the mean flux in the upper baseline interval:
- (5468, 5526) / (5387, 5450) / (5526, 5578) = 0.7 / 19.6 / 19.8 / 20.4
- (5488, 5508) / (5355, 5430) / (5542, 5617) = -0.2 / 19.7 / 20.1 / 20.1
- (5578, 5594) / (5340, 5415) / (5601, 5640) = 0.9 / 19.6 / 19.3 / 20.6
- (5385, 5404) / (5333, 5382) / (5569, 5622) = 0.5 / 19.8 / 19.3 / 19.9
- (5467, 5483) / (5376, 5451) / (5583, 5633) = 0.1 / 19.6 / 19.6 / 20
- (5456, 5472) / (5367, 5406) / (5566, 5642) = 0.3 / 19.4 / 19.4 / 20.2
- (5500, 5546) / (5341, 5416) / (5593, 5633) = 0.2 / 19.6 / 19.9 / 20.2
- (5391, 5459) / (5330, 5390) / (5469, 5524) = 0.9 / 19.7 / 19.5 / 19.8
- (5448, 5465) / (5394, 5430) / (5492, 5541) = 0.5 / 19.5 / 19.1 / 19.9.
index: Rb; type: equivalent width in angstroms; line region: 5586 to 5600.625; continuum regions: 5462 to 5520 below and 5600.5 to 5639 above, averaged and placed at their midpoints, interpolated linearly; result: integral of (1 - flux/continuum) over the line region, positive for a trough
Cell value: 0.72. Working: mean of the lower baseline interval 19.8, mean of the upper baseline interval 20.6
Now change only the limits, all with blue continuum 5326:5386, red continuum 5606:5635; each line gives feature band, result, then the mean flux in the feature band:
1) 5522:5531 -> -0.2 angstroms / 20.6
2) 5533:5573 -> 0.0 angstroms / 20.3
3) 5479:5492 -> -0.2 angstroms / 20.4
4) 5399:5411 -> 0.5 angstroms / 19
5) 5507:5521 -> 0.7 angstroms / 19.1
